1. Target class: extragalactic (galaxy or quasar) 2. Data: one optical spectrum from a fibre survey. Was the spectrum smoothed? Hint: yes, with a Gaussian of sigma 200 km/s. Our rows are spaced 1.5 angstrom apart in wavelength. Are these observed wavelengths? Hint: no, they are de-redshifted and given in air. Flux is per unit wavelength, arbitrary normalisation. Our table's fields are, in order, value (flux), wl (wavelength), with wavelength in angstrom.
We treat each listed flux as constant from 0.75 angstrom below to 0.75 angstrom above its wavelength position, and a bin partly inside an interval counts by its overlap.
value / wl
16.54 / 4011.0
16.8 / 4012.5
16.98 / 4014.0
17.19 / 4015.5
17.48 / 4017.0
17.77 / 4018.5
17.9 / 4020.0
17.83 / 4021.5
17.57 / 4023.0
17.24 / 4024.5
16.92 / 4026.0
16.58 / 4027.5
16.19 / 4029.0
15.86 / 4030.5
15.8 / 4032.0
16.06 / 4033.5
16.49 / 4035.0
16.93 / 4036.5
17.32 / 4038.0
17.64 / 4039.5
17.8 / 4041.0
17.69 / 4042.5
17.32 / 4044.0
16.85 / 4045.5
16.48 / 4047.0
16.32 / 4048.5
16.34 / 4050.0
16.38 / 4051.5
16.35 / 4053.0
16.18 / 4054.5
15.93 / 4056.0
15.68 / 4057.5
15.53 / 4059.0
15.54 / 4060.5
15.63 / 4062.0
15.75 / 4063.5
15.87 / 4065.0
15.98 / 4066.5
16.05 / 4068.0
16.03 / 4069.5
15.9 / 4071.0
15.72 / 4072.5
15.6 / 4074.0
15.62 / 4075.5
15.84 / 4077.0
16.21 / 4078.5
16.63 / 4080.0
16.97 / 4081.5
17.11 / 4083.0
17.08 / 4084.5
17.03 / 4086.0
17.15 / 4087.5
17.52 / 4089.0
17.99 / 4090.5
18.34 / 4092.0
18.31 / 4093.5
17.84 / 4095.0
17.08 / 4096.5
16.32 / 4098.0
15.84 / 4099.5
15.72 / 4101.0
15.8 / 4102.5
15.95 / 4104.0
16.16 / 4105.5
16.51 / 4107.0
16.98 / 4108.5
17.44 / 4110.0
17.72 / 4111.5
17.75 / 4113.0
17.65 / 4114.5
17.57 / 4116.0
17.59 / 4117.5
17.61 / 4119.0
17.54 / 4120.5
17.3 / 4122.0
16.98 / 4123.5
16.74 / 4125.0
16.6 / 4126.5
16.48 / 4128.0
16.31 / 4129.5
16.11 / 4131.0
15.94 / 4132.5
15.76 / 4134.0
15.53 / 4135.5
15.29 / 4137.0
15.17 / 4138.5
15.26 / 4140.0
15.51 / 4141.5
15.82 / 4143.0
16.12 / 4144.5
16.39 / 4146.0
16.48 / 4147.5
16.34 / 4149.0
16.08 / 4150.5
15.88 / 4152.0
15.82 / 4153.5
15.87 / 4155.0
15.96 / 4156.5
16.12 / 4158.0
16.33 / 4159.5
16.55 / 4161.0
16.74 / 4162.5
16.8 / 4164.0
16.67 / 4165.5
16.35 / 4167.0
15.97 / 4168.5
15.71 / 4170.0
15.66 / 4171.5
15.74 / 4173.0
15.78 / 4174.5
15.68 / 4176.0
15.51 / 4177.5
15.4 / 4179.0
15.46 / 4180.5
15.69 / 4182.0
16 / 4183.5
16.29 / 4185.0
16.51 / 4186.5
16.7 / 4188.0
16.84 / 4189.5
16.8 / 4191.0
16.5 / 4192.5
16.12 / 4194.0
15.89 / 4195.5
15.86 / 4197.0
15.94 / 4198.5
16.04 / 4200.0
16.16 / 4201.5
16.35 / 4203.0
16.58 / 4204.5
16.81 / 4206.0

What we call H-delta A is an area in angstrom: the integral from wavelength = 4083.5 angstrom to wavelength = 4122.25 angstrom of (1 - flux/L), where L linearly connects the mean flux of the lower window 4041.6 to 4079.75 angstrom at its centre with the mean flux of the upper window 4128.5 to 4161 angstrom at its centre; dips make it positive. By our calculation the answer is -2.7 angstrom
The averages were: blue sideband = 16.1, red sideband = 15.9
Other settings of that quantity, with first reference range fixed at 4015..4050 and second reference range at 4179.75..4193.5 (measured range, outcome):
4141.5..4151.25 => 0.2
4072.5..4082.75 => 0.4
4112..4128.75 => -0.7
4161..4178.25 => 0.3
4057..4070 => 0.8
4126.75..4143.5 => 0.8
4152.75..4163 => 0.2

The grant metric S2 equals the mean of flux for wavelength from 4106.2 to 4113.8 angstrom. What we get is 17.3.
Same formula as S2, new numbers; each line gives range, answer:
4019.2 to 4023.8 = 17.8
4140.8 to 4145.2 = 15.8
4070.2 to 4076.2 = 15.7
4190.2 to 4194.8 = 16.5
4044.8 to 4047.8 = 16.7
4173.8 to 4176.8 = 15.7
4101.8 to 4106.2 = 16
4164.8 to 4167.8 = 16.5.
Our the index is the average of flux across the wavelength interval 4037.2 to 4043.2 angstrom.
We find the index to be 17.6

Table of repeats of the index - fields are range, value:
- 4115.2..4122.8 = 17.5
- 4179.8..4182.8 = 15.6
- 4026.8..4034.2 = 16.1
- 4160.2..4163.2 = 16.6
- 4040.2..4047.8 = 17.2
